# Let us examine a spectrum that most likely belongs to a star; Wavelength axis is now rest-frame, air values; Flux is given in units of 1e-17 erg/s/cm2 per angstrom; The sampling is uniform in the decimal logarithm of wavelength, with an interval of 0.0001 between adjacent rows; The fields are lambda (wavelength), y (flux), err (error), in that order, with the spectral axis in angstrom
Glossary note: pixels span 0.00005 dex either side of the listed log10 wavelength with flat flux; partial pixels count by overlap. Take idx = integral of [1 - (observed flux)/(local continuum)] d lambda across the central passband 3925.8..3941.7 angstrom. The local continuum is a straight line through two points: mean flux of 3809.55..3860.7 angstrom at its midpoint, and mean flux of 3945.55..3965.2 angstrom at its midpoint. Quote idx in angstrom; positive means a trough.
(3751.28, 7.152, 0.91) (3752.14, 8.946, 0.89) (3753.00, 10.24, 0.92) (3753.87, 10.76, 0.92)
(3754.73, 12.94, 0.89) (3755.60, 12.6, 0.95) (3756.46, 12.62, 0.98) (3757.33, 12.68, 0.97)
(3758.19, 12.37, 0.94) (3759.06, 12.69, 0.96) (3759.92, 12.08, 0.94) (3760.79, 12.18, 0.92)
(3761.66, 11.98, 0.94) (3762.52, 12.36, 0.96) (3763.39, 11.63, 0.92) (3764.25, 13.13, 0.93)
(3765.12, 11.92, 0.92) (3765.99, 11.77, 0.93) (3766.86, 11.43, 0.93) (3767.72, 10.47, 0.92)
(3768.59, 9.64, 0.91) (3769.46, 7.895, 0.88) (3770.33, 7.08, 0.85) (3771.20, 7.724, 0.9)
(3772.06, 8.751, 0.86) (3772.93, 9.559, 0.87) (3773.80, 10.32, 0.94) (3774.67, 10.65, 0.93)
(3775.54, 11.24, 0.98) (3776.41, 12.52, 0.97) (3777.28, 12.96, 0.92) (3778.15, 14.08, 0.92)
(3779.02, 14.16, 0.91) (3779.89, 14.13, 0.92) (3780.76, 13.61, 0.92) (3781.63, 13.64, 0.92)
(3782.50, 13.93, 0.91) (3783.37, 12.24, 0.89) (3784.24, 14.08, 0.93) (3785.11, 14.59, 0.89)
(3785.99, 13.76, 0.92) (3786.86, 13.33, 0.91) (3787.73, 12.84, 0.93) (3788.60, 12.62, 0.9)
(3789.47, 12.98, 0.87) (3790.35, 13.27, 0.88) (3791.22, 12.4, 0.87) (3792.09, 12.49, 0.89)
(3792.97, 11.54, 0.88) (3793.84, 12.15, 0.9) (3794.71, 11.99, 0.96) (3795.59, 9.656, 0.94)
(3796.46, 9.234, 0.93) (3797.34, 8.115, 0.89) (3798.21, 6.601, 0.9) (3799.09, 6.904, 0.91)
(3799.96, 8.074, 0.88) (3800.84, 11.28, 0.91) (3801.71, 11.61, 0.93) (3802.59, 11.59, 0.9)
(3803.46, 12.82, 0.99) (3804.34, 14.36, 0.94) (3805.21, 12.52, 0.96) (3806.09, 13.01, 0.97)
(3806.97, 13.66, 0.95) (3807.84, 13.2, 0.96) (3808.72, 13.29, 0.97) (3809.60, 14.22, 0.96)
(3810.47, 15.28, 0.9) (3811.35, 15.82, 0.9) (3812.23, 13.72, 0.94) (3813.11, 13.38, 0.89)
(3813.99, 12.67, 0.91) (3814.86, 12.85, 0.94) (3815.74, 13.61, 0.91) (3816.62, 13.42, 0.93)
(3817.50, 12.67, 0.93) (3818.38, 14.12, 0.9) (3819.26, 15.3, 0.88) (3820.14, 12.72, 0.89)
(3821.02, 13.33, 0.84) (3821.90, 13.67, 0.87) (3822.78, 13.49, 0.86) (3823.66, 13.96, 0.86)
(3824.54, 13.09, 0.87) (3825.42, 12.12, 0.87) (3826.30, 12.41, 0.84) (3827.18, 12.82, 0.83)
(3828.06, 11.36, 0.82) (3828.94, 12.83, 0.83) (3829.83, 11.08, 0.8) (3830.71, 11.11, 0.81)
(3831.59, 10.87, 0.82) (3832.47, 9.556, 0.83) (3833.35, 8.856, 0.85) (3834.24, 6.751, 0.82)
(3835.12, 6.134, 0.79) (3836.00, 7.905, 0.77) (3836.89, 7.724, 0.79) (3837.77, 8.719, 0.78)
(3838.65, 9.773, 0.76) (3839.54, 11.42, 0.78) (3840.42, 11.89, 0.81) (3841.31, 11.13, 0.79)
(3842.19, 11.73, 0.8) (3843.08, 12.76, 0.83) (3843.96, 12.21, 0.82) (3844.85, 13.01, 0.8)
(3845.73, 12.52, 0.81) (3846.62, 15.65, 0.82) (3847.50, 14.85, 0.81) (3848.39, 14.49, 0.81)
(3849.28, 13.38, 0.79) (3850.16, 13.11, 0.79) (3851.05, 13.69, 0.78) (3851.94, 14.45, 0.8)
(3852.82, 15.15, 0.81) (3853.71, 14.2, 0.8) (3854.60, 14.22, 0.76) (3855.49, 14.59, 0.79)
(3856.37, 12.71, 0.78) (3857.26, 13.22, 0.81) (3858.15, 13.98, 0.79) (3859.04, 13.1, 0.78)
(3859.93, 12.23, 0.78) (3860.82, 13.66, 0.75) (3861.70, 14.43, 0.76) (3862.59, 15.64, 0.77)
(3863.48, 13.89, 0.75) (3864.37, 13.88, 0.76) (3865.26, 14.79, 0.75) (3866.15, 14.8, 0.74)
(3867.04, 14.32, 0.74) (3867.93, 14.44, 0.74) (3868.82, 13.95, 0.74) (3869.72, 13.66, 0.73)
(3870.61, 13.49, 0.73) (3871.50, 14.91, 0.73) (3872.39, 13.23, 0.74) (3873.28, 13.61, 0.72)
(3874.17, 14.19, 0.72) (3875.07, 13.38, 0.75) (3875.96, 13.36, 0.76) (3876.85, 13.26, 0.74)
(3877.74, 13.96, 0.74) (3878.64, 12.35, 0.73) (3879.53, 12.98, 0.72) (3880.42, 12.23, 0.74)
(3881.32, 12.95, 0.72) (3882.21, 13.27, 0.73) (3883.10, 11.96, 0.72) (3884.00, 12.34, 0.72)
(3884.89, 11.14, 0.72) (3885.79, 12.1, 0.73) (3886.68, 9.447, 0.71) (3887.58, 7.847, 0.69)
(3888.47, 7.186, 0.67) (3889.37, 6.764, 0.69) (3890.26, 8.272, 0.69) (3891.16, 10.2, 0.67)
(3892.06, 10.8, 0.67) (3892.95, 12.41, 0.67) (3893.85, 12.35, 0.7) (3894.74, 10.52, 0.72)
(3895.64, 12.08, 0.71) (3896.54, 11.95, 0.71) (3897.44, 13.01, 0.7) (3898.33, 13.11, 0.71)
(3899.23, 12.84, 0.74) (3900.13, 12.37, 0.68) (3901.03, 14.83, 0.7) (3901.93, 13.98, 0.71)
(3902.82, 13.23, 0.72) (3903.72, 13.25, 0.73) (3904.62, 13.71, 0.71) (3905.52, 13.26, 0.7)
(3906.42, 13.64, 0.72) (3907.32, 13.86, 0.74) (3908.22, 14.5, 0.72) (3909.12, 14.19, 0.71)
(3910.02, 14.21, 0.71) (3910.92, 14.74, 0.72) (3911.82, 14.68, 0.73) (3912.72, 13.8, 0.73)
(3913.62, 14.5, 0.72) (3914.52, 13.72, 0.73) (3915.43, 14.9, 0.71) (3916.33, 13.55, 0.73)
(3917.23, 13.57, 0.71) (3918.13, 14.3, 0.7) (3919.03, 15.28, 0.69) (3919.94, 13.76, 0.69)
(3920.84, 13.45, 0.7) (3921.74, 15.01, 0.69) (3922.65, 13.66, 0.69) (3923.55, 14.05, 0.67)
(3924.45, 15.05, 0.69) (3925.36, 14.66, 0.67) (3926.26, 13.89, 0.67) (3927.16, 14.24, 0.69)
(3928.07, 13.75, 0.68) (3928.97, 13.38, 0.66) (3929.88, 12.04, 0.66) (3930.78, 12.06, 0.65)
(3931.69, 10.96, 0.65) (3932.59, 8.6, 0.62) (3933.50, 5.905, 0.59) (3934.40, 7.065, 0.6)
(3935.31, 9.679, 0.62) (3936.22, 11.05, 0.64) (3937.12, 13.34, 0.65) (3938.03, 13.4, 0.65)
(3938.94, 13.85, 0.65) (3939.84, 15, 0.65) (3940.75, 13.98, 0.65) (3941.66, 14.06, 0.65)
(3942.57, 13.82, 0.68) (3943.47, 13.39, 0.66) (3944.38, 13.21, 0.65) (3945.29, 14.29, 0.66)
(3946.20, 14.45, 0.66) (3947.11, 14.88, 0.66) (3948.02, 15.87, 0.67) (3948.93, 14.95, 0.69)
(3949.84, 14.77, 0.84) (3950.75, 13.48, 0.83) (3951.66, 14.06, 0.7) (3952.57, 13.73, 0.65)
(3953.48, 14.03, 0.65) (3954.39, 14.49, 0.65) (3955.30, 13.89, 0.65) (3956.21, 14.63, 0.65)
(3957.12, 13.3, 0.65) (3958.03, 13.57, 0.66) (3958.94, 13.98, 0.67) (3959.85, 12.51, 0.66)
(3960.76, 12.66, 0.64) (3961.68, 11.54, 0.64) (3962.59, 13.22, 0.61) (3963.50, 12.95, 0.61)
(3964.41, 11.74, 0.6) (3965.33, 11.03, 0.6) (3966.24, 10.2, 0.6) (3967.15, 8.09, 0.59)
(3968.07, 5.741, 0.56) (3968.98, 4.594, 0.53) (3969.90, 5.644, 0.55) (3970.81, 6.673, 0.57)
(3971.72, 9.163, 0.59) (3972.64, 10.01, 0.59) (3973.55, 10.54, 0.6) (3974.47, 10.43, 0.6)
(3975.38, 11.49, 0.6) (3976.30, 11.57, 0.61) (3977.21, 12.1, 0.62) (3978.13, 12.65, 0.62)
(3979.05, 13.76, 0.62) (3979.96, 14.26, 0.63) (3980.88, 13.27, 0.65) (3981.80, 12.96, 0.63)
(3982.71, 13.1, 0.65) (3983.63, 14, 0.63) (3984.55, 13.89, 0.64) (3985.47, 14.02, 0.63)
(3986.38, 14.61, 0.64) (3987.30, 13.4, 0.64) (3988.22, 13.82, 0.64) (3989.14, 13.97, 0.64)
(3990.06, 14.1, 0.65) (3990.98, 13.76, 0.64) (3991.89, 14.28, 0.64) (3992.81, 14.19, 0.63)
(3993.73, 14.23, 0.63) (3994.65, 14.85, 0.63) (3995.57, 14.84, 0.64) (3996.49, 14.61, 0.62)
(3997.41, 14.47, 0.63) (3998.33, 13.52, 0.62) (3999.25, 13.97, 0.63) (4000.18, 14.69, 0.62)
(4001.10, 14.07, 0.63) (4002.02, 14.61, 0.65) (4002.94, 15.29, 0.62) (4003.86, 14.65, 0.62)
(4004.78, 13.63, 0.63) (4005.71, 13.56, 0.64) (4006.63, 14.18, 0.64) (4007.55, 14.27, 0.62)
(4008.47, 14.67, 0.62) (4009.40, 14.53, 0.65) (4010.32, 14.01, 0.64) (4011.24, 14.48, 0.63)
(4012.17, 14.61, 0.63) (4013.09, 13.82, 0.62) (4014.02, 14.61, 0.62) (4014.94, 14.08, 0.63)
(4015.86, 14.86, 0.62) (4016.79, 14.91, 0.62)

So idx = 1.8 angstrom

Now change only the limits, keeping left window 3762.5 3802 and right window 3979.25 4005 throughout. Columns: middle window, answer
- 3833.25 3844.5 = 2.16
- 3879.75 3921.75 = 1.03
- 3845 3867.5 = -3.00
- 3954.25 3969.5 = 2.38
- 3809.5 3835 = -1.33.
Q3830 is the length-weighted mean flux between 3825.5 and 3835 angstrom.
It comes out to 10.7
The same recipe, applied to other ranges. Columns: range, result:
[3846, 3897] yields 12.9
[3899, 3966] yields 13.4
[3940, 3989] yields 12.5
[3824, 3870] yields 12.5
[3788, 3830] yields 12.4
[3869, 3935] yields 12.7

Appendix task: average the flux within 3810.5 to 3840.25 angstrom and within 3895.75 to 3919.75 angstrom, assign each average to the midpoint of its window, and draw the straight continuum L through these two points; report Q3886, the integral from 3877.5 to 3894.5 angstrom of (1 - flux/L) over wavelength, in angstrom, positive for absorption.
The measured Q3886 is 2.8 angstrom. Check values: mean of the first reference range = 11.8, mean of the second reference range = 13.8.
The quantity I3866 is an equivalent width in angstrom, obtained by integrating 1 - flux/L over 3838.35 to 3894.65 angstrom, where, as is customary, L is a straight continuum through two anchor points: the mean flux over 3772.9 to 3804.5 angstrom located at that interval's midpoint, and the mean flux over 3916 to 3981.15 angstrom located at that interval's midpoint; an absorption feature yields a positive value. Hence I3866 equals -2.8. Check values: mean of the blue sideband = 11.9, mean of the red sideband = 12.5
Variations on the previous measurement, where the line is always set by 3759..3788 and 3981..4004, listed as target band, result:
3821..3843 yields 2.7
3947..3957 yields -0.5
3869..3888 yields 0.4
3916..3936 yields 1.2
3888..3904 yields 1.9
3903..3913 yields -0.5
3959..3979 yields 5.1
